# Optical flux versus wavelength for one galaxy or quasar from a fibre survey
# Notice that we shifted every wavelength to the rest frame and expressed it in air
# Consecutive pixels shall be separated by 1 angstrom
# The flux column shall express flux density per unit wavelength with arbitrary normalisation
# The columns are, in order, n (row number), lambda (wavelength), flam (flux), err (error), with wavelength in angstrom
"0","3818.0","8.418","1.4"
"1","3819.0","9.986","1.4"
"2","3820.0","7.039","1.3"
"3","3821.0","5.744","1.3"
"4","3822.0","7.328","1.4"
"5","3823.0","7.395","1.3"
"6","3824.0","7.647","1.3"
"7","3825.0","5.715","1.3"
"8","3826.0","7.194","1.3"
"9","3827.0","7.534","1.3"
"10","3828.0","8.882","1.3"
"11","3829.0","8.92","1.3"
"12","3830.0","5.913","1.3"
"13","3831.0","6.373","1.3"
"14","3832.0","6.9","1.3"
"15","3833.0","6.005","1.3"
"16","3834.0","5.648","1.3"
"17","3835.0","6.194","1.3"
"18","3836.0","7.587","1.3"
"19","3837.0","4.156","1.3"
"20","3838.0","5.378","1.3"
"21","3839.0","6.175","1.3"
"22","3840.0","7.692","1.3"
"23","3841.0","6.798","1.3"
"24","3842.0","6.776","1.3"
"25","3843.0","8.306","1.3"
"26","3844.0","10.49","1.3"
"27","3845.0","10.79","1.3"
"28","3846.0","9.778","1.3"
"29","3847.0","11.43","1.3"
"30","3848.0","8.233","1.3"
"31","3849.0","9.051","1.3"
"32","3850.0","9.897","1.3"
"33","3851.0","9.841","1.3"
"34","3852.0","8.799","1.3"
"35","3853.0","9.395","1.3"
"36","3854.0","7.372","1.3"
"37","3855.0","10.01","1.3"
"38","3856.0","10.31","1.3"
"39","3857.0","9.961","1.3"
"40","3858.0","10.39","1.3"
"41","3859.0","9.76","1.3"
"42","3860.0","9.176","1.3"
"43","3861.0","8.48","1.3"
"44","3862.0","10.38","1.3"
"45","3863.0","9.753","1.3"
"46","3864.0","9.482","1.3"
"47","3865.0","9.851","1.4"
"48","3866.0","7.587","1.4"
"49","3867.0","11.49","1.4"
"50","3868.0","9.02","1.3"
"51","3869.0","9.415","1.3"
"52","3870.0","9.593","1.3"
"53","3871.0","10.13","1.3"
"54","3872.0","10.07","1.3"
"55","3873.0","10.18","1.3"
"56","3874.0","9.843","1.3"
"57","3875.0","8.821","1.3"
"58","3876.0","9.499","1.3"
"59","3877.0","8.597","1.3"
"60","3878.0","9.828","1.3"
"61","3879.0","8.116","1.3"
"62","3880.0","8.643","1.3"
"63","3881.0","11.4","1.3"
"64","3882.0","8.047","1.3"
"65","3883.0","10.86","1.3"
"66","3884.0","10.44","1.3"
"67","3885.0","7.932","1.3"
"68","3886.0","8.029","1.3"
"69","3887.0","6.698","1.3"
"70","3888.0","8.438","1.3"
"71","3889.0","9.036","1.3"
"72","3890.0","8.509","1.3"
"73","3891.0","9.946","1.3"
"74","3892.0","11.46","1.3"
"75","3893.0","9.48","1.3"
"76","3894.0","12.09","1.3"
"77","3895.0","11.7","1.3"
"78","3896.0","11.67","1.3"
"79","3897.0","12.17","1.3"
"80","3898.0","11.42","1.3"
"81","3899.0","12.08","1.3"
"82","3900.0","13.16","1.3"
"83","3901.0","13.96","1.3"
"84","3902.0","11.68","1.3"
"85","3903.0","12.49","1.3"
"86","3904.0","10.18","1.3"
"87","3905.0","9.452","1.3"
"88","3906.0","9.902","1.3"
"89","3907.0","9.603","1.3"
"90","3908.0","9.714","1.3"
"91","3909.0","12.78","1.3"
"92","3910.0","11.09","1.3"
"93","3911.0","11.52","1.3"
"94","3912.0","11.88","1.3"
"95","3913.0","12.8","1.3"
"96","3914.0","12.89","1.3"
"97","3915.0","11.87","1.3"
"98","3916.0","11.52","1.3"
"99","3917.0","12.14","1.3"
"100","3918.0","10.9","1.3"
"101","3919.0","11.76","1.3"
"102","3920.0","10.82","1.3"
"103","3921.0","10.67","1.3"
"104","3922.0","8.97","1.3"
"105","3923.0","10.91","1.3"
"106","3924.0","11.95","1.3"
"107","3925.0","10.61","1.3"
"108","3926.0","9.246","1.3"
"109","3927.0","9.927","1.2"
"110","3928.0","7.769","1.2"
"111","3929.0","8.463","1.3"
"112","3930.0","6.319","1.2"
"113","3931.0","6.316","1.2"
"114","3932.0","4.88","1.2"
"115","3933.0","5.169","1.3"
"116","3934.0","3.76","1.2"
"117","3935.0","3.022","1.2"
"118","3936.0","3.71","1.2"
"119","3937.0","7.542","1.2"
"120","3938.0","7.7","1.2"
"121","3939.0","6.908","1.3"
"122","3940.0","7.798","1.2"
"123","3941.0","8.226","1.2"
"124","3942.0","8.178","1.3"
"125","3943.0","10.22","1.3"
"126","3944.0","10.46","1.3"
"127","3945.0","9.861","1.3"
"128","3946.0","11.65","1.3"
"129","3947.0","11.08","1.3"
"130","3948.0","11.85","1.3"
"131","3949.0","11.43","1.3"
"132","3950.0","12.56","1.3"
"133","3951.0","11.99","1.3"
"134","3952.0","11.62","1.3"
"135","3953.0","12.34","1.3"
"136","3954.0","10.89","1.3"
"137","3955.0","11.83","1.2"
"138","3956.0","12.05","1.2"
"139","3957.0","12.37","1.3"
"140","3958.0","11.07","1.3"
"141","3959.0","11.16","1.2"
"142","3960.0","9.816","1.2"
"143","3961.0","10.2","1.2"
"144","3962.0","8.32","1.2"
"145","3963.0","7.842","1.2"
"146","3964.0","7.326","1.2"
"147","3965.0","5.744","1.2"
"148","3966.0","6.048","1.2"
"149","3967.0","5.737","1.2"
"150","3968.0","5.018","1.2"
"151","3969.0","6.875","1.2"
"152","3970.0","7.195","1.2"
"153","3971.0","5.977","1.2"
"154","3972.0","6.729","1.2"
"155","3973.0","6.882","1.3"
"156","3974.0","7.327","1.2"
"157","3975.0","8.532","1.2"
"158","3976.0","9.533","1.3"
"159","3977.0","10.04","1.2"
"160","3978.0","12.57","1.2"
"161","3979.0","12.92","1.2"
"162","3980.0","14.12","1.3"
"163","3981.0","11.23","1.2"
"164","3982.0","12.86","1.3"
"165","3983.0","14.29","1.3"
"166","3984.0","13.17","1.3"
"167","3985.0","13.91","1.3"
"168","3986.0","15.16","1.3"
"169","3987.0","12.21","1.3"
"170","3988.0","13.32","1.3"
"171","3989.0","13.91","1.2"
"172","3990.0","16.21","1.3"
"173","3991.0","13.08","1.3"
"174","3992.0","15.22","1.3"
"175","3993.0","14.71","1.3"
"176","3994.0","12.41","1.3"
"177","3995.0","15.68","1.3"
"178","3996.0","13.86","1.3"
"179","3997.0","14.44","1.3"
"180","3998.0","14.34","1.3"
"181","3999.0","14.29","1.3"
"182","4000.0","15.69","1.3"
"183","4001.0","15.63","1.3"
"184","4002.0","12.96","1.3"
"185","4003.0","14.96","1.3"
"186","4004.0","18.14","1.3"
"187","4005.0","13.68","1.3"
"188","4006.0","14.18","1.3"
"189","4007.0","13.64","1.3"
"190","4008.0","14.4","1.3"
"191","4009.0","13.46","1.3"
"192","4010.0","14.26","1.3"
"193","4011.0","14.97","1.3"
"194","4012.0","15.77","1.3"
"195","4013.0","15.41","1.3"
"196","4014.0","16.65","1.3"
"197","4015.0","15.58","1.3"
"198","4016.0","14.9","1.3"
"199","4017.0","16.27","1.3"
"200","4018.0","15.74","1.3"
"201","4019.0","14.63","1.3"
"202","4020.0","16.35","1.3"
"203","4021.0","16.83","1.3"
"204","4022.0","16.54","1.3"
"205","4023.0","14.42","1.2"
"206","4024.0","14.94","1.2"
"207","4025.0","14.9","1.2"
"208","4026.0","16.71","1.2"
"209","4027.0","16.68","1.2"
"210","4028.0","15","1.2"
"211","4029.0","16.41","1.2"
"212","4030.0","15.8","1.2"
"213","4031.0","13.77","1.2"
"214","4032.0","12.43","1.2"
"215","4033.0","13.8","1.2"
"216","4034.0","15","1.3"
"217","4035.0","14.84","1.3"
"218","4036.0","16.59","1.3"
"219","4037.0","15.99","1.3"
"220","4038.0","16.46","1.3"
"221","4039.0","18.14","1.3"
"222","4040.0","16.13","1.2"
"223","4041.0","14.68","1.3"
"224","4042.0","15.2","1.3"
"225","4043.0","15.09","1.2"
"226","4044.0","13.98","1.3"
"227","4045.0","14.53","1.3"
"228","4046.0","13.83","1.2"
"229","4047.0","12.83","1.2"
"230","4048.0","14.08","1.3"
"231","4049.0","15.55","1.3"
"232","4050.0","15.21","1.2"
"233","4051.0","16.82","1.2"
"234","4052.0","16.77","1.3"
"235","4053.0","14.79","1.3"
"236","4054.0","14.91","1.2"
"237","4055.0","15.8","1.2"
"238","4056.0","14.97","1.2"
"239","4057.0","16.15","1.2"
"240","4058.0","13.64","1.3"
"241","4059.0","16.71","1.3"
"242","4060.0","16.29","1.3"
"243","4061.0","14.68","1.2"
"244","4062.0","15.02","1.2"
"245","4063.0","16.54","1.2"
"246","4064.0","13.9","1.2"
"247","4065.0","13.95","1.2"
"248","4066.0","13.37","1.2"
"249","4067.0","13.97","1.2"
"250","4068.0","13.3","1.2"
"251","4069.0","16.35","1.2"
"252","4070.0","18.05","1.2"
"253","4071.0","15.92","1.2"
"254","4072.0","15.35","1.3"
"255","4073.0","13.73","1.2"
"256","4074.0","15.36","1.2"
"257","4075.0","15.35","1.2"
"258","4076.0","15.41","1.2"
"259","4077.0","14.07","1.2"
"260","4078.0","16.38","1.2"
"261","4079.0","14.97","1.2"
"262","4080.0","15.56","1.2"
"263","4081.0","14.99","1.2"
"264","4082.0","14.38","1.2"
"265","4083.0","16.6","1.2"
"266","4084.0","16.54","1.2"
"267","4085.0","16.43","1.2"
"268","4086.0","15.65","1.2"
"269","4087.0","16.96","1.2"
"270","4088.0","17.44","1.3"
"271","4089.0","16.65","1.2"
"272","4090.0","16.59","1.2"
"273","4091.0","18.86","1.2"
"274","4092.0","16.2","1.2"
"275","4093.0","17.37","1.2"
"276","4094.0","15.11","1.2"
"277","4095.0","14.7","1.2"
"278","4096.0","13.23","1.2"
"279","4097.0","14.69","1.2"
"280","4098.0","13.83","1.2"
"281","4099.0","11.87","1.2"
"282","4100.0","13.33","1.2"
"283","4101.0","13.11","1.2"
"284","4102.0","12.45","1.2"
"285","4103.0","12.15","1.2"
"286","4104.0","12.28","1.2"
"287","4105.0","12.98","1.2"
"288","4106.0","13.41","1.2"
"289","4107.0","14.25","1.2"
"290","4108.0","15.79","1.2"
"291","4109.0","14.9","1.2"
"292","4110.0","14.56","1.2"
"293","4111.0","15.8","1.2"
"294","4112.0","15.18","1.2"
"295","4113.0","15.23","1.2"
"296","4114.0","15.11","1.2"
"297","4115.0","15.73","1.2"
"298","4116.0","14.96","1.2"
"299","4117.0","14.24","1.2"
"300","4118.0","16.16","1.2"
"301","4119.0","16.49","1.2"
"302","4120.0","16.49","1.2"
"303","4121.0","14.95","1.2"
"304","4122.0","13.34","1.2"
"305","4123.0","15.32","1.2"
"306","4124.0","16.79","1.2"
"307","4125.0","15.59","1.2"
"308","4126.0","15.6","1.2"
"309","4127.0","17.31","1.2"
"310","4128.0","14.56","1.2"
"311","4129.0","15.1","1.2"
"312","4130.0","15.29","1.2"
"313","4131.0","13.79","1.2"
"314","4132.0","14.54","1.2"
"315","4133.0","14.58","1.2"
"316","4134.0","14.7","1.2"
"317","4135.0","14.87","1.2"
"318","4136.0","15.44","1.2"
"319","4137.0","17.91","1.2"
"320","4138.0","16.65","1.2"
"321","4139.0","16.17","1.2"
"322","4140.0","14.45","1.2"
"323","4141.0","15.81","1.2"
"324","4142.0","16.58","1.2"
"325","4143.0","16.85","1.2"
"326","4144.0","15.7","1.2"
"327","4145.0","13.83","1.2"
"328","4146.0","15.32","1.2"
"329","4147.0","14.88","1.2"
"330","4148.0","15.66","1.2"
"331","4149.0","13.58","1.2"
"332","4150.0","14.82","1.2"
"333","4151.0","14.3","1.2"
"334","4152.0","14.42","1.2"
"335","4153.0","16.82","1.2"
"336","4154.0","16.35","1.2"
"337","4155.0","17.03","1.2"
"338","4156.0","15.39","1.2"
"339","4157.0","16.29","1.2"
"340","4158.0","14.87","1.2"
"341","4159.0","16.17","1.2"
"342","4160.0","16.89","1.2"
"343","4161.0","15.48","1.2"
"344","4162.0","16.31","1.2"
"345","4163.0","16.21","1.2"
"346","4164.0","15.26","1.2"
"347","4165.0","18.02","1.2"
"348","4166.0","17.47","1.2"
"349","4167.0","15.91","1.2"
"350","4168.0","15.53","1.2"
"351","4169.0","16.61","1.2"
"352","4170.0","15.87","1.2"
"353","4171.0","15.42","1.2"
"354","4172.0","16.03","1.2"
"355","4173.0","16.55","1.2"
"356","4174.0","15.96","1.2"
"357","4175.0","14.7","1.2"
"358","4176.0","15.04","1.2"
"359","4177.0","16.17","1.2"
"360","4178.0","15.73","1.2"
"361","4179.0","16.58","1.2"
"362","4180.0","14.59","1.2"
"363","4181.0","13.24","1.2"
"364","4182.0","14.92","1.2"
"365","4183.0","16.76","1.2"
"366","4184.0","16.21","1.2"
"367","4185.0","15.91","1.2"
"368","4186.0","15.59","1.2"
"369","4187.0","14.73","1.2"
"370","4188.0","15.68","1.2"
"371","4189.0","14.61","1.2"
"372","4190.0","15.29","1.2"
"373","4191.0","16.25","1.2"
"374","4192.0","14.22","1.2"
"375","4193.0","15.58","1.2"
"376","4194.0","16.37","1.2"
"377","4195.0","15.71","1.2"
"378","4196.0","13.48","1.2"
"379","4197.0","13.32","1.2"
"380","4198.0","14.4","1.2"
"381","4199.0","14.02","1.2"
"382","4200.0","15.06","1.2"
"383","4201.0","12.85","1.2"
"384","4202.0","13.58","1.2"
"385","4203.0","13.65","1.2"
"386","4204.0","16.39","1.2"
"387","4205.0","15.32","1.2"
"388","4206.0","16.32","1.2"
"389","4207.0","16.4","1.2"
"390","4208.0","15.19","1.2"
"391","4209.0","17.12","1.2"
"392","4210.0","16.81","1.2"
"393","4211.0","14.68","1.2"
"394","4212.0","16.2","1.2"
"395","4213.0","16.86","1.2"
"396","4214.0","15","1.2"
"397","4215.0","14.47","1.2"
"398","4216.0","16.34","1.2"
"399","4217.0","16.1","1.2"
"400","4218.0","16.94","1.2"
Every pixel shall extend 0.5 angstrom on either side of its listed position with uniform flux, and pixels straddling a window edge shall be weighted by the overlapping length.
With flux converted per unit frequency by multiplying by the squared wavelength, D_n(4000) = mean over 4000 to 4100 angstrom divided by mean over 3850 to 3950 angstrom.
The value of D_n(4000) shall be 1.69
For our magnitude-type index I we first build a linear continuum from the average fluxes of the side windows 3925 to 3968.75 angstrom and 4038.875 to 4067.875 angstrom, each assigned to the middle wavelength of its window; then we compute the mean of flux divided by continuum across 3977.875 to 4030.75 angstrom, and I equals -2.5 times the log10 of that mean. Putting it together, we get -0.21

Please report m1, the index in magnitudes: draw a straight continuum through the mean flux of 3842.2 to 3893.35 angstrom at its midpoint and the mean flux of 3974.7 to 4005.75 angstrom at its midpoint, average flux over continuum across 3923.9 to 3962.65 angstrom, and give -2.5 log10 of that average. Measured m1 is 0.30 mag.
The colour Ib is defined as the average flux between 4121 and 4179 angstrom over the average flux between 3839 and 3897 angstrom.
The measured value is 1.66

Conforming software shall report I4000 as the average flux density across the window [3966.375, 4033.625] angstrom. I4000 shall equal 13.4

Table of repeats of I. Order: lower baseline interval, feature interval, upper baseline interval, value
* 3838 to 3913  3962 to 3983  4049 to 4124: 0.382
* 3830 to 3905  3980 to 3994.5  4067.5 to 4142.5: -0.118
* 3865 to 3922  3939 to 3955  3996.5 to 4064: 0.164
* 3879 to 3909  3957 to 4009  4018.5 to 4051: 0.161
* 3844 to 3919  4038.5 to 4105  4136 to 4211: -0.109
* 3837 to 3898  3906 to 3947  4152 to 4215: 0.127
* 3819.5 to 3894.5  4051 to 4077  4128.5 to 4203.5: -0.156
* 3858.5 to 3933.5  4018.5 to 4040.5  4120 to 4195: -0.206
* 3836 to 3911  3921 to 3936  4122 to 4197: 0.372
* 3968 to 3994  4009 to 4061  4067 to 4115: -0.164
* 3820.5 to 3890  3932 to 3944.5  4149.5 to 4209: 0.455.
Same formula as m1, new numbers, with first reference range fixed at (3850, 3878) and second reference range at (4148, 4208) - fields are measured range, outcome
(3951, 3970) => 0.22 mag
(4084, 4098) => -0.16 mag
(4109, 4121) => -0.08 mag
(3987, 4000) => -0.19 mag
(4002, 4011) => -0.19 mag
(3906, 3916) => -0.10 mag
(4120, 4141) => -0.06 mag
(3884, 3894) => 0.11 mag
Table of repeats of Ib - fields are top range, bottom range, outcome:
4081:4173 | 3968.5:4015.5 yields 1.18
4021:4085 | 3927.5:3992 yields 1.58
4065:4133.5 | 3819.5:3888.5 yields 1.77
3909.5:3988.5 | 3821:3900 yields 1.10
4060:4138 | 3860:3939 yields 1.56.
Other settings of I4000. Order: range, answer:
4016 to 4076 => 15.3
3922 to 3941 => 7.4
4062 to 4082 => 15.1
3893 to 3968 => 9.92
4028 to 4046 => 15.2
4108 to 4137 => 15.3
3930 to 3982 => 8.91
